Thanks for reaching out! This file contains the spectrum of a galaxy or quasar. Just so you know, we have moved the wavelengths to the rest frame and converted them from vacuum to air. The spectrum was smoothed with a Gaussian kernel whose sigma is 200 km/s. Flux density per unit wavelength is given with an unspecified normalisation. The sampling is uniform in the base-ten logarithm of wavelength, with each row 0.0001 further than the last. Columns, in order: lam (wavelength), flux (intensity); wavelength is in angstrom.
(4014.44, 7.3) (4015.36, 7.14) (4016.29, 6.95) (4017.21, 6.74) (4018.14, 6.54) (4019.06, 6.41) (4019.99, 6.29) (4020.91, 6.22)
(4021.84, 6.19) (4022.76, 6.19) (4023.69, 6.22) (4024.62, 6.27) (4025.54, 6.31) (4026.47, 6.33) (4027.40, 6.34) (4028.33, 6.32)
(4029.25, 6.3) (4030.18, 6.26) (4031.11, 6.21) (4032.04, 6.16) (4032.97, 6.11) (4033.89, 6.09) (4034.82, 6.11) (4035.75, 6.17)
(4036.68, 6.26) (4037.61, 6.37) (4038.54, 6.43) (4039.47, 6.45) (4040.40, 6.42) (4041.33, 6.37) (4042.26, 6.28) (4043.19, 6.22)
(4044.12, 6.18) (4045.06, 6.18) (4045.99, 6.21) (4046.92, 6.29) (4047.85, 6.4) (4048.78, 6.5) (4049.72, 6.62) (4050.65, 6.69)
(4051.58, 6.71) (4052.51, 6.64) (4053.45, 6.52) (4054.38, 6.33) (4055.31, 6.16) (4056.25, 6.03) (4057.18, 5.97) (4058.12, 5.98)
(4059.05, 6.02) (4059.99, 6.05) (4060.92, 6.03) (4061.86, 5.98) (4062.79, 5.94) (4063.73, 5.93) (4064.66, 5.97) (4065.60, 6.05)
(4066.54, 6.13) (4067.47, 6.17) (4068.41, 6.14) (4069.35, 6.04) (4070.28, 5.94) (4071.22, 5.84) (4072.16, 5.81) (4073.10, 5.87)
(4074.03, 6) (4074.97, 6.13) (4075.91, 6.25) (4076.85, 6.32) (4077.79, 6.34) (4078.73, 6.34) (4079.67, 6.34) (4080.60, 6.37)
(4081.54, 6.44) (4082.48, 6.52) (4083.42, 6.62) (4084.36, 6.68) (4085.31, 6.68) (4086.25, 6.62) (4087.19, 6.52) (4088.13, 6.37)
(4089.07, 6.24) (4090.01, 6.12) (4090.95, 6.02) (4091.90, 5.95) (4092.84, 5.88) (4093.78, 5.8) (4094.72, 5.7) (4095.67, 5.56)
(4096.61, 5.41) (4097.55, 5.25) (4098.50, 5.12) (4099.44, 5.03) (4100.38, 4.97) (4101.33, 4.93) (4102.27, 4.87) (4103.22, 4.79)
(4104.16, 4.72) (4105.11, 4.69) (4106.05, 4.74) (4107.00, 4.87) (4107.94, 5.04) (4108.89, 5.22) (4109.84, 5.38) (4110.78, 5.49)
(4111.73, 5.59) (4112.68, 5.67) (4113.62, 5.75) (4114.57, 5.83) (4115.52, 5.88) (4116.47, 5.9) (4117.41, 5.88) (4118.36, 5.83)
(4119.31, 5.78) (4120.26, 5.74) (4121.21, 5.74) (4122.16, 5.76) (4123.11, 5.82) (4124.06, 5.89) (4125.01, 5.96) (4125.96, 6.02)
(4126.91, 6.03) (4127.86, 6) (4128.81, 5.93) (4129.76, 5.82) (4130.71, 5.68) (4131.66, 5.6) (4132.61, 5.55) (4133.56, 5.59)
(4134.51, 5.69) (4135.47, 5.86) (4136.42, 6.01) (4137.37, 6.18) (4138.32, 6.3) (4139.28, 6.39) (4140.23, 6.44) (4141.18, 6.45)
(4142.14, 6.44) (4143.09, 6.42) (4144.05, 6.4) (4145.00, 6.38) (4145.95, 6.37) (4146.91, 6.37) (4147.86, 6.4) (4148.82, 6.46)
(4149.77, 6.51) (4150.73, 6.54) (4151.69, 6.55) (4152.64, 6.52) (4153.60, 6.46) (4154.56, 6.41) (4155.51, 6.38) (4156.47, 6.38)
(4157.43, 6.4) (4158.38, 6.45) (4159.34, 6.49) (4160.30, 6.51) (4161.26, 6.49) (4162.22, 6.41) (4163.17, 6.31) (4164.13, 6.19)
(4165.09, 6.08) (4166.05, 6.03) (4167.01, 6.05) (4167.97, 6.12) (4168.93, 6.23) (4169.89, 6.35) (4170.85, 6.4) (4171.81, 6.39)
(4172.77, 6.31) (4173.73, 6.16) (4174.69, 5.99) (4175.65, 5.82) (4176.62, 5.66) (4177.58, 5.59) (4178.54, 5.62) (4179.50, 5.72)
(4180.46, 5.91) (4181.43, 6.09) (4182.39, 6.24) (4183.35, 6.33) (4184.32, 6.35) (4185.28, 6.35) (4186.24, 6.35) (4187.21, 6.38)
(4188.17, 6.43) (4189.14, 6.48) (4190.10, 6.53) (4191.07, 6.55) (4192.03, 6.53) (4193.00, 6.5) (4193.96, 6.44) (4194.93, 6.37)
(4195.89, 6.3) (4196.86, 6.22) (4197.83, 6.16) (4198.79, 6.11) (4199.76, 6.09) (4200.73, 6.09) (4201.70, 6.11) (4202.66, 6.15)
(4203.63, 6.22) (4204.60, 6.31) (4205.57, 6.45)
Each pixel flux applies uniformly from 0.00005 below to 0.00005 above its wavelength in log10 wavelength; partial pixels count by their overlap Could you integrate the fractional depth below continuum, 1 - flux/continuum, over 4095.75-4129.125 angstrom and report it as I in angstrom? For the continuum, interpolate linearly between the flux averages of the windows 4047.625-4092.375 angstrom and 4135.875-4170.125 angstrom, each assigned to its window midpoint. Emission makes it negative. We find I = 4.38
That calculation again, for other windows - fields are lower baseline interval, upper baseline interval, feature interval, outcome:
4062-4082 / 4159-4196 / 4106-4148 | 2.0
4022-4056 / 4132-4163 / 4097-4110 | 2.8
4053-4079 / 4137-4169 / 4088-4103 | 1.5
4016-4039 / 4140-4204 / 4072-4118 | 3.9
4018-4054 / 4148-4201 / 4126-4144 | 0.7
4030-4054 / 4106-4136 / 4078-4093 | -1.0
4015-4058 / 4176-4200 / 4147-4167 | -0.5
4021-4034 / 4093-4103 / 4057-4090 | -3.5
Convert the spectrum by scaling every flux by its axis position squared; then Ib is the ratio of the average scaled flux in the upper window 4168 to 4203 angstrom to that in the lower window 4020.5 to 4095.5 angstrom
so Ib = 1.06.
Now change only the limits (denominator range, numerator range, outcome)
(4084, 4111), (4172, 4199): 1.17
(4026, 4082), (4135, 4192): 1.07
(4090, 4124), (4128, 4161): 1.16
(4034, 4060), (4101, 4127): 0.90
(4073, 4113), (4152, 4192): 1.13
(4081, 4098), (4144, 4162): 1.08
